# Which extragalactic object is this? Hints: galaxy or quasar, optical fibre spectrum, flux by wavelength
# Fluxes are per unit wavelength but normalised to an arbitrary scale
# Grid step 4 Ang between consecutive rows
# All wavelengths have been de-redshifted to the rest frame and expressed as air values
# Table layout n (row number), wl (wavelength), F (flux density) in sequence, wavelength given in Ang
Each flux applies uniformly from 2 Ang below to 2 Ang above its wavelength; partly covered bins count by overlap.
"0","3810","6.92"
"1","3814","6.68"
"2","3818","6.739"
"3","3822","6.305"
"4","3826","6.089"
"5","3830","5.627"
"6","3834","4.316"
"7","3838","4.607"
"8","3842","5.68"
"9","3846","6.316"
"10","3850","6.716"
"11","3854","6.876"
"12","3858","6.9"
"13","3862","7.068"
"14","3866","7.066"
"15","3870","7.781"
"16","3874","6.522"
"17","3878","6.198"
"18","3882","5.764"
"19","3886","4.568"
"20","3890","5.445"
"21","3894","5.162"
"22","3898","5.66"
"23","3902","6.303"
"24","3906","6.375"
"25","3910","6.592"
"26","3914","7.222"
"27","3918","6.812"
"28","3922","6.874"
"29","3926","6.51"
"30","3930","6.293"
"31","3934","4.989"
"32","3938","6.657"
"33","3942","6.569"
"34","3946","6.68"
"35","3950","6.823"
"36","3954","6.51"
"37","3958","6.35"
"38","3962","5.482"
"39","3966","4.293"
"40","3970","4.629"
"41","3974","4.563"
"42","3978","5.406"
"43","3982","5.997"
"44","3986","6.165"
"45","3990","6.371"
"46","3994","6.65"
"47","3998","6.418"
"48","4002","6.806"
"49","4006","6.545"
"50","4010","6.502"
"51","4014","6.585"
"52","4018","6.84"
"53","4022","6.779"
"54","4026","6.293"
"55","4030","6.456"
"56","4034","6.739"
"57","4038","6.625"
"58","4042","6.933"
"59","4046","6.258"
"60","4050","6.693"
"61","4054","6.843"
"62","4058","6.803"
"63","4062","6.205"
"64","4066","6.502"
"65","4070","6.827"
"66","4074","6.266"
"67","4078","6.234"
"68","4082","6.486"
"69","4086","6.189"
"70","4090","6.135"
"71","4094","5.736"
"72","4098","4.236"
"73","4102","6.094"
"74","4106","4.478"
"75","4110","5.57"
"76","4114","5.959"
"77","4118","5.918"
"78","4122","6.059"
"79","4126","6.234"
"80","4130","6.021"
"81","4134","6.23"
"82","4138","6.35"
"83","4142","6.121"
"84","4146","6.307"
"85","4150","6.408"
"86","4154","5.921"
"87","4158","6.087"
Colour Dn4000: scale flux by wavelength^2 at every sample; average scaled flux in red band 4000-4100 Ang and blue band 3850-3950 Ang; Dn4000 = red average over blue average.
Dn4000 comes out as 1.08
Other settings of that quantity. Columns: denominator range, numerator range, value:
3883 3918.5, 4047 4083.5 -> 1.19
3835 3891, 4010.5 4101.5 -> 1.13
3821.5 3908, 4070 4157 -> 1.12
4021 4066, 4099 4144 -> 0.93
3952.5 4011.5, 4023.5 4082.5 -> 1.15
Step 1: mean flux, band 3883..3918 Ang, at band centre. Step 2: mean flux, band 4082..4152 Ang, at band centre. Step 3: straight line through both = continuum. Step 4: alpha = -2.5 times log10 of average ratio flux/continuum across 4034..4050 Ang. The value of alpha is -0.123 mag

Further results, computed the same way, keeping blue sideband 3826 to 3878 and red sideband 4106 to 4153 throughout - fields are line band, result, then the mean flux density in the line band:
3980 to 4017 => -0.053 mag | 6.46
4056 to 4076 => -0.074 mag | 6.52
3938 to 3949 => -0.076 mag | 6.65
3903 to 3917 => -0.080 mag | 6.71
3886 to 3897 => 0.198 mag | 5.2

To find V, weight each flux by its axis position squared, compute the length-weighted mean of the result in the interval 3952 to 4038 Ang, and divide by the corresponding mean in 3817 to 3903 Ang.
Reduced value 1.1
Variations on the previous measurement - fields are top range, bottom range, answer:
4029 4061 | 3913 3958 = 1.08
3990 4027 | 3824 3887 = 1.16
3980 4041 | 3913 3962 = 1.05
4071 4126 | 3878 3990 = 1.06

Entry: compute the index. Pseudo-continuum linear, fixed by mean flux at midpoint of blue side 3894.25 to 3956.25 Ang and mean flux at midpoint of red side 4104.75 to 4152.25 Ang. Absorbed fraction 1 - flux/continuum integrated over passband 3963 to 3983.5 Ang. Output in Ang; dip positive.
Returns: 4.4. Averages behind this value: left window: 6.42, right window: 5.99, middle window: 4.98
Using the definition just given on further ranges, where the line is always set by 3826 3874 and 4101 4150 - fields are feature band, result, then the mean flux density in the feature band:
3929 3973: 1.89 Ang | 5.89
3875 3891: 1.73 Ang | 5.56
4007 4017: -0.80 Ang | 6.57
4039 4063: -2.36 Ang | 6.64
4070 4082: -0.74 Ang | 6.39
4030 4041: -1.09 Ang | 6.66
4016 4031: -1.30 Ang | 6.6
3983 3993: -0.27 Ang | 6.28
